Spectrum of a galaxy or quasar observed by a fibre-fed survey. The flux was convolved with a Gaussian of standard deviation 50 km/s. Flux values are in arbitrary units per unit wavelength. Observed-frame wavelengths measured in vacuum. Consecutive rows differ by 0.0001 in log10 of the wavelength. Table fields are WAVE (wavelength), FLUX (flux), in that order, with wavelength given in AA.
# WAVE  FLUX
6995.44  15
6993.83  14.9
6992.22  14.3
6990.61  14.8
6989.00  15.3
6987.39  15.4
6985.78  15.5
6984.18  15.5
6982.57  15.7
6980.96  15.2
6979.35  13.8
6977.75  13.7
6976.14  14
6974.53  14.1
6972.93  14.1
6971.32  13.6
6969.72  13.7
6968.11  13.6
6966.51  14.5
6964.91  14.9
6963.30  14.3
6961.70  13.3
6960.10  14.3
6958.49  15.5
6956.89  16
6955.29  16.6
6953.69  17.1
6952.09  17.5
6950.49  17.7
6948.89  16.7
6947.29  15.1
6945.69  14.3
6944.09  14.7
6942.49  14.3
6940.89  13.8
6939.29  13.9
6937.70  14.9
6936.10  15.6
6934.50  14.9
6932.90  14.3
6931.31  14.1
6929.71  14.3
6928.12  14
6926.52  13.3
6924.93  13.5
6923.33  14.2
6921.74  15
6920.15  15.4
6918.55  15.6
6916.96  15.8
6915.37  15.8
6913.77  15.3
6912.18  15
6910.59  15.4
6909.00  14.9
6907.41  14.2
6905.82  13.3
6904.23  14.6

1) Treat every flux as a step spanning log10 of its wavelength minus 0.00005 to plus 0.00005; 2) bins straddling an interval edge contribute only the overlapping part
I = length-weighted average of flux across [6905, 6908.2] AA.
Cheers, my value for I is 13.8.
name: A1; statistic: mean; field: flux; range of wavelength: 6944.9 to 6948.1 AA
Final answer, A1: 14.7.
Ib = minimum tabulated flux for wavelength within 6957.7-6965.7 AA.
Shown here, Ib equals 13.3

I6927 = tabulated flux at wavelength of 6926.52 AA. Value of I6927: 13.3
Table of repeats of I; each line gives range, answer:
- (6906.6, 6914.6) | 15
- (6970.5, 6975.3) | 13.9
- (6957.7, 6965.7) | 14.4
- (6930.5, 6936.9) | 14.7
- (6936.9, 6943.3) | 14.2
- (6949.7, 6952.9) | 17.6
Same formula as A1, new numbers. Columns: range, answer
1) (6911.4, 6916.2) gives 15.4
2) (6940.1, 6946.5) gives 14.3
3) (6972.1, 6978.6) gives 14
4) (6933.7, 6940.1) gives 14.8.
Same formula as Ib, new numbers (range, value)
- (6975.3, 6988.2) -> 13.7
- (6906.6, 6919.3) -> 14.2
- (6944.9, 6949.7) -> 14.3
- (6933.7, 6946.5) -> 13.8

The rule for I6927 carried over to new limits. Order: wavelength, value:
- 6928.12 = 14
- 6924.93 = 13.5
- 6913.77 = 15.3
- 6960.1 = 14.3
